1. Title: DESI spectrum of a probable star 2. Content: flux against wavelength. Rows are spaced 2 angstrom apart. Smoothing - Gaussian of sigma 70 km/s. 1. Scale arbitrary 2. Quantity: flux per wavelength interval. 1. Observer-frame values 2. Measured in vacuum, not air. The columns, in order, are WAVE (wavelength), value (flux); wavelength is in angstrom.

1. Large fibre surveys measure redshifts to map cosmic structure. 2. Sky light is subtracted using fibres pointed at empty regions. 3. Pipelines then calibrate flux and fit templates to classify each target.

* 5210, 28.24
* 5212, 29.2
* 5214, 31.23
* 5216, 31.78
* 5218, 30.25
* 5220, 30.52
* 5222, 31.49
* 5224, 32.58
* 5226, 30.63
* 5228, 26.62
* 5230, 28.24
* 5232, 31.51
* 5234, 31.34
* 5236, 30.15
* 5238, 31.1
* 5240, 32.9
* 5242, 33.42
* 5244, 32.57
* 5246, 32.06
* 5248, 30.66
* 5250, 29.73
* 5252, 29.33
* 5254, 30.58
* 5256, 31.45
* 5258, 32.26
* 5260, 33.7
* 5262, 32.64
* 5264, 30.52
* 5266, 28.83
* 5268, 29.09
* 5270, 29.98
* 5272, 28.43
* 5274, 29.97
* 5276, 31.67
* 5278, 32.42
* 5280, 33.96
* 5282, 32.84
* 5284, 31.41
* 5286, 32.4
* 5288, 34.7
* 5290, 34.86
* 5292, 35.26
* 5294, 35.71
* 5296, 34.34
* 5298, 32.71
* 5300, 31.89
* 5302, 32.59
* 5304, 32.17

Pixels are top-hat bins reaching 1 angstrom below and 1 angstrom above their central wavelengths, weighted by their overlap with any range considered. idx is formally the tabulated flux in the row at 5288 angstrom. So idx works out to 34.7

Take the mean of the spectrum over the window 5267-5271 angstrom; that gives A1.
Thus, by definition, 29.5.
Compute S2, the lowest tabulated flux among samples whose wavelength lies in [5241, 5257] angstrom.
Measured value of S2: 29.33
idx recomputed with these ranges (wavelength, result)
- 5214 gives 31.23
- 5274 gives 29.97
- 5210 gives 28.24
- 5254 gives 30.58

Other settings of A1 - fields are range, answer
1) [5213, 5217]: 31.5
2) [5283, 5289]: 32.8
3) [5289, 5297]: 35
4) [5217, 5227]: 31.1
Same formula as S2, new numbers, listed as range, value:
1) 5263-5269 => 28.83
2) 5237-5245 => 31.1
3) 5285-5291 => 32.4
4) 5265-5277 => 28.43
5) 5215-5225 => 30.25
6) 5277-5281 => 32.42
